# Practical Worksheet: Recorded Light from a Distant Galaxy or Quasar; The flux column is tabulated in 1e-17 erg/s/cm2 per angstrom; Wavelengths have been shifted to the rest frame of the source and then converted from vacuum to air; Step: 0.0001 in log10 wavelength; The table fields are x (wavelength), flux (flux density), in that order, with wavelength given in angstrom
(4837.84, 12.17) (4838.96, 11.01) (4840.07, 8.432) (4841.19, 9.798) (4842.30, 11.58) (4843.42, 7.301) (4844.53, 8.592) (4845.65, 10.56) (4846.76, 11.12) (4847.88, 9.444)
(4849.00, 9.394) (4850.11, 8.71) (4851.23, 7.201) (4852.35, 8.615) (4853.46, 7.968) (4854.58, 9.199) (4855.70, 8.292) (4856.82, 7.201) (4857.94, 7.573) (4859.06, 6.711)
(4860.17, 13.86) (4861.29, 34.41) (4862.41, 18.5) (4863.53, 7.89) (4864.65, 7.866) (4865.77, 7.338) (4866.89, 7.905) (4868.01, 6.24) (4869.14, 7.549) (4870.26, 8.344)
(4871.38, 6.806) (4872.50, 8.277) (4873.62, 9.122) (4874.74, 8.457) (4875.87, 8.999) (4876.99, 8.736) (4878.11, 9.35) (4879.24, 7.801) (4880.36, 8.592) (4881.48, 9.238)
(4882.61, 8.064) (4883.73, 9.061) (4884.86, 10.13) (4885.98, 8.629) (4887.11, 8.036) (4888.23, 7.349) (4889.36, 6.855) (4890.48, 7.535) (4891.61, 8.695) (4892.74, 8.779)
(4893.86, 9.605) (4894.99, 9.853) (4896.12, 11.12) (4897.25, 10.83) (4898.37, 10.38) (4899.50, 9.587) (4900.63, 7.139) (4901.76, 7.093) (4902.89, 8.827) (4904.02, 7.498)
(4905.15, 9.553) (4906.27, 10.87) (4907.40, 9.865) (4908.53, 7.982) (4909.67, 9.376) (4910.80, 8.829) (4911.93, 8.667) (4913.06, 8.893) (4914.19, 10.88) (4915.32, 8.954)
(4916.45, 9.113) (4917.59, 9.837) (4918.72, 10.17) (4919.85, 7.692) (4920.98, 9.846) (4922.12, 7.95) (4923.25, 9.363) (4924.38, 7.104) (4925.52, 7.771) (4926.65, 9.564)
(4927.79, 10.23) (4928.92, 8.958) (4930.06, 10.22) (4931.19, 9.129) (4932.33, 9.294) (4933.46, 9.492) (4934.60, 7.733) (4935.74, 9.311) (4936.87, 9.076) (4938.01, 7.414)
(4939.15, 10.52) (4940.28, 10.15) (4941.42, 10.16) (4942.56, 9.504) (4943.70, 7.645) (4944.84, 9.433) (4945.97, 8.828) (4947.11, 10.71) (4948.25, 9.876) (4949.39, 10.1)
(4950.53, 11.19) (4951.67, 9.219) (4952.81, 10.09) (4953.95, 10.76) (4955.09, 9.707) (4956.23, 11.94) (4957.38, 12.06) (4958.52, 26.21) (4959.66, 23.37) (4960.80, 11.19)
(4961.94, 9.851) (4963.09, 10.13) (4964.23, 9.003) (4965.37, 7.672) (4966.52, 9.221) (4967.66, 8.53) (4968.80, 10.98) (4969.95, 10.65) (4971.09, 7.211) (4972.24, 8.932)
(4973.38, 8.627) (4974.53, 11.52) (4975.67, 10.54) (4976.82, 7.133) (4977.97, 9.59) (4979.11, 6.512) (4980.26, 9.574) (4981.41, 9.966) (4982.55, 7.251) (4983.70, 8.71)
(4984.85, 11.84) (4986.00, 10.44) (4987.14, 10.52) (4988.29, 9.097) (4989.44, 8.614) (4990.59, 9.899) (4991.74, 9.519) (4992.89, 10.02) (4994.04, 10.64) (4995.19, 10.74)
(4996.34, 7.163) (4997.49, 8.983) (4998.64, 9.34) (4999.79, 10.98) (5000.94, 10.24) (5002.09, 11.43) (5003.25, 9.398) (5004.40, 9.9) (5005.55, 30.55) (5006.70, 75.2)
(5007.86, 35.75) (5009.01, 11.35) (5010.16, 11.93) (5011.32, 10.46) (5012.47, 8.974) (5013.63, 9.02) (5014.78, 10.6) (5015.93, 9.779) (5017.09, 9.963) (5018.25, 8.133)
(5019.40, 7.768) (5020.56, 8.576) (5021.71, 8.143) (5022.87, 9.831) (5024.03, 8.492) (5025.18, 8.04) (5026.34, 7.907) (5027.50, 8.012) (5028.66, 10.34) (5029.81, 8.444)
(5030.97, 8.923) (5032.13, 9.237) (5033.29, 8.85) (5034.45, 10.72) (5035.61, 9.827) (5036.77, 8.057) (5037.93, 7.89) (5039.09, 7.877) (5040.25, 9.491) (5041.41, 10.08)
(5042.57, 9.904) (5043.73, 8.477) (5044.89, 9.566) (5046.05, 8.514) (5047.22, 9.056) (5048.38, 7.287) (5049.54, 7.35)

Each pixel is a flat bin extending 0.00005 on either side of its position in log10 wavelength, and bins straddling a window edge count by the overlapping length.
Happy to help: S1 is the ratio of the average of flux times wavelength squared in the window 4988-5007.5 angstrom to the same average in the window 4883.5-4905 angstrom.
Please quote 1.8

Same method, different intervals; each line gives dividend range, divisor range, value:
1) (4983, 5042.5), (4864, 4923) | 1.40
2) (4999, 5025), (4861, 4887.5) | 1.62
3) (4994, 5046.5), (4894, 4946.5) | 1.34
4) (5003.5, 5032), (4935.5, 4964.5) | 1.28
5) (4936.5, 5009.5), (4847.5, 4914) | 1.34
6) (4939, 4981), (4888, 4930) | 1.19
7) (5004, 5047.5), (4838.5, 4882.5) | 1.36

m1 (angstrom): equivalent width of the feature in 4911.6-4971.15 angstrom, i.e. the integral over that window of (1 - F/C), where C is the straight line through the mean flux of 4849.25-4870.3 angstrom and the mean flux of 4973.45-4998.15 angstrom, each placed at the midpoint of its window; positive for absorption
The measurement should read -2.6 angstrom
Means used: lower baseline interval 10.1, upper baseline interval 9.42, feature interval 10.1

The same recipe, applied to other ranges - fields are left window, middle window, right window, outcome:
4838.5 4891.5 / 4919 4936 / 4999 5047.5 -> 2.4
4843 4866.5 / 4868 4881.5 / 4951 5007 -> 2.9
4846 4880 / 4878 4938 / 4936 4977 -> 6.6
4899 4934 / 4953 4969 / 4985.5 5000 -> -4.7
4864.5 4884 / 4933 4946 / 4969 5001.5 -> -0.3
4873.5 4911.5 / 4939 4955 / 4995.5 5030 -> 1.4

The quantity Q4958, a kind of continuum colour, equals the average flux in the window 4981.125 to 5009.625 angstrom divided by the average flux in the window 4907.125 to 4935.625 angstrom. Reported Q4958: 1.58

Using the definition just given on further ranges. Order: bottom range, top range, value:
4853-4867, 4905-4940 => 0.81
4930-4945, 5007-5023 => 1.37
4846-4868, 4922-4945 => 0.87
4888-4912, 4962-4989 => 1.04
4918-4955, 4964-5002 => 1.01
